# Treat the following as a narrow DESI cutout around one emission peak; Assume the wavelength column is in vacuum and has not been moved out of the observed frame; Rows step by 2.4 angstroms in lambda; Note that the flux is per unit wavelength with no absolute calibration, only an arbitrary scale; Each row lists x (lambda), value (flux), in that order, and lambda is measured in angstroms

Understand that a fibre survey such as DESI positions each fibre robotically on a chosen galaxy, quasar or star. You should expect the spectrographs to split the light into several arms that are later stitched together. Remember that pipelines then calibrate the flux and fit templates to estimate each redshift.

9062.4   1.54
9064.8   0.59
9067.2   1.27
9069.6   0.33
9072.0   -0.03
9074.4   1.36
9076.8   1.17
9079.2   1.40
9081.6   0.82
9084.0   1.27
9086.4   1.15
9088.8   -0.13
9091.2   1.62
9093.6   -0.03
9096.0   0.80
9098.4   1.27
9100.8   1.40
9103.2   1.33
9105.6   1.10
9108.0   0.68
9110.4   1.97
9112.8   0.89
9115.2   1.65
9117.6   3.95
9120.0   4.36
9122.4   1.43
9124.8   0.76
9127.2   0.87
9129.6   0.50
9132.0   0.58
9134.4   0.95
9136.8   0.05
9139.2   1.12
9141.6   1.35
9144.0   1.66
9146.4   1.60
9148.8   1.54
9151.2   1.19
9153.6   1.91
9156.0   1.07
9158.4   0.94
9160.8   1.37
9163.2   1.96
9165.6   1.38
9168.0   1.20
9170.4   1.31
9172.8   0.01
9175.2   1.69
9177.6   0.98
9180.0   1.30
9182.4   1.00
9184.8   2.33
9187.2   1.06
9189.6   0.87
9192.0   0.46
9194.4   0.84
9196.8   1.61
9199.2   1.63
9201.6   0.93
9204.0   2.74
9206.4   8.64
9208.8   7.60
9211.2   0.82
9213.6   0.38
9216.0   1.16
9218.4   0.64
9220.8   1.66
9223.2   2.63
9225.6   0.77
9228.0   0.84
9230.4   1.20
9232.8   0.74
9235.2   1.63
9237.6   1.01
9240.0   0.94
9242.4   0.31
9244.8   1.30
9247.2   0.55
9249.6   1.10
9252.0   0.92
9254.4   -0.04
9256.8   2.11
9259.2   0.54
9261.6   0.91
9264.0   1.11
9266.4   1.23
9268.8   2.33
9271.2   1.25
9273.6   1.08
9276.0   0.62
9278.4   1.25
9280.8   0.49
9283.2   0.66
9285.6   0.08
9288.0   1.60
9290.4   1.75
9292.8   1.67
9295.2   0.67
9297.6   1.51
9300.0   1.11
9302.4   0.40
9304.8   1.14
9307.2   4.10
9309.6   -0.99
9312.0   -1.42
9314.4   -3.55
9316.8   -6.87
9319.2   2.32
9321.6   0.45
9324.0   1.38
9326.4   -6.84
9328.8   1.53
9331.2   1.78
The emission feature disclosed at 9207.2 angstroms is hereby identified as [O III]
